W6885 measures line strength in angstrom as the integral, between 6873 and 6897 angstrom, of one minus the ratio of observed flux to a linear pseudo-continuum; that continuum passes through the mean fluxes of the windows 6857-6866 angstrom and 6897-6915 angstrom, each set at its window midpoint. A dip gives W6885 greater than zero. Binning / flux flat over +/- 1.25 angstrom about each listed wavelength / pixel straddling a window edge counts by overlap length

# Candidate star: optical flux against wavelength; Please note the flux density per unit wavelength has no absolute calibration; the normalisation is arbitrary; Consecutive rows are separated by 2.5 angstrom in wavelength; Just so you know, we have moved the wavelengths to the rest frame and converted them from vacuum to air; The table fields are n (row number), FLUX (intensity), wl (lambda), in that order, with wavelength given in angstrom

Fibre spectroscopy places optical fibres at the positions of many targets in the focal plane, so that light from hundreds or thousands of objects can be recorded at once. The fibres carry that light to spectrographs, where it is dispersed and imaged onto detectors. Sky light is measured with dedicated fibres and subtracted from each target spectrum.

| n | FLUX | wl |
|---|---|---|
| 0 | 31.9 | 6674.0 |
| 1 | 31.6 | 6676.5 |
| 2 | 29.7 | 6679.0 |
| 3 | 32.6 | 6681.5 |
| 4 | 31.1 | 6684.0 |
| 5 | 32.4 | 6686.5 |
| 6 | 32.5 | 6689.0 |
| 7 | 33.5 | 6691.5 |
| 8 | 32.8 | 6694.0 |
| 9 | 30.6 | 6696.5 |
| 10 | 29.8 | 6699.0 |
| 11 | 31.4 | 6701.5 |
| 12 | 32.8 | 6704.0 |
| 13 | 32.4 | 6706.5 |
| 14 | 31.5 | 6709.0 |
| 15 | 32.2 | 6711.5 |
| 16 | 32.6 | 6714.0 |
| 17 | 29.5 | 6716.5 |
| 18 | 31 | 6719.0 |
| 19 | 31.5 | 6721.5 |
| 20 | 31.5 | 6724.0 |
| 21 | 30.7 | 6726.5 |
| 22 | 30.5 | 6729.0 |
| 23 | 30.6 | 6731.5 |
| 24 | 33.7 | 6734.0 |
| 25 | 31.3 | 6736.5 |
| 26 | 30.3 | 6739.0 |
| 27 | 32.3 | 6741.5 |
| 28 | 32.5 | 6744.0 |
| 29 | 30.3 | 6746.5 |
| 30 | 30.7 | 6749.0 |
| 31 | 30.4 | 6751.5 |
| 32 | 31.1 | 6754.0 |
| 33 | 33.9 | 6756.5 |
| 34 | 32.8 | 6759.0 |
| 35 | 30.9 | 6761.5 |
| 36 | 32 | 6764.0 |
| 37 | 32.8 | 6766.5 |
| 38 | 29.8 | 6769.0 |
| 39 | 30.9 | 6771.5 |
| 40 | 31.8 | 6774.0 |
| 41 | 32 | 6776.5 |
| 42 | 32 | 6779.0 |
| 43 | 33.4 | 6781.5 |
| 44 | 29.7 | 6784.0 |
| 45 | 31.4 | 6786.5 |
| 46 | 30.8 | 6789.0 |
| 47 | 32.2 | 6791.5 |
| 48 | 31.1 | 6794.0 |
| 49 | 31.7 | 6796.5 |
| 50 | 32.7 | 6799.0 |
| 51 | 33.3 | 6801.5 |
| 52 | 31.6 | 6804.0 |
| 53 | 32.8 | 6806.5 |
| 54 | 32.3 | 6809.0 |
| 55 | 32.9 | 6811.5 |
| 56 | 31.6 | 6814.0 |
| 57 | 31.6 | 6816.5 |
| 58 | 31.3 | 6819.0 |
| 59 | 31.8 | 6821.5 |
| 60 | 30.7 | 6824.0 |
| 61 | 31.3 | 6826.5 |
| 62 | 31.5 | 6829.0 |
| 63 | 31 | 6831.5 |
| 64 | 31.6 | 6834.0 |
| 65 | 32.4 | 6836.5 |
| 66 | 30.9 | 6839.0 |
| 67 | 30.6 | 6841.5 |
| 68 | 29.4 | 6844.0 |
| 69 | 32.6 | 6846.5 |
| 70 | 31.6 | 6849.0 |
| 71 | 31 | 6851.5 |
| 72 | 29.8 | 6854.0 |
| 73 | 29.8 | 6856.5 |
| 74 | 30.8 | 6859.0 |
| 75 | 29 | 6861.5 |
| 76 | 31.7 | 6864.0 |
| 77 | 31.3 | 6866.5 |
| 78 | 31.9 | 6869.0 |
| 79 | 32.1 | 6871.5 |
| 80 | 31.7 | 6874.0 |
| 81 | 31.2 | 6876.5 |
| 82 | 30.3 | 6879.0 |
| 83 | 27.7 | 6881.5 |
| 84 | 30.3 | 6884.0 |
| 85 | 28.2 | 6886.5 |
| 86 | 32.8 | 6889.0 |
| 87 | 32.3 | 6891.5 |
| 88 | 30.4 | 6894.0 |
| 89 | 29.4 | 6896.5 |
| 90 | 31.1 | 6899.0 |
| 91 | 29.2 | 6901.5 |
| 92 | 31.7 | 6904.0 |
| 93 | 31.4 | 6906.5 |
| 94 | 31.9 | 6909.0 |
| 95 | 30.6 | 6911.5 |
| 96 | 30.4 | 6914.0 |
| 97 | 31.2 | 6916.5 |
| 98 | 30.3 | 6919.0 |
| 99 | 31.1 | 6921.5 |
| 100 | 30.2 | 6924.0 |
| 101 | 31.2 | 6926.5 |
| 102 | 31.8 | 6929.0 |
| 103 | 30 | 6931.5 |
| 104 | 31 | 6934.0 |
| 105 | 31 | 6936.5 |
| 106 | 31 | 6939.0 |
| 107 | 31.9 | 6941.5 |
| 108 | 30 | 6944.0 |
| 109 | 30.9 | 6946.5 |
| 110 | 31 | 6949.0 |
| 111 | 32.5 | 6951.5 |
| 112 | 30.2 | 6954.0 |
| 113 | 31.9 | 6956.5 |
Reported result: 0.2 angstrom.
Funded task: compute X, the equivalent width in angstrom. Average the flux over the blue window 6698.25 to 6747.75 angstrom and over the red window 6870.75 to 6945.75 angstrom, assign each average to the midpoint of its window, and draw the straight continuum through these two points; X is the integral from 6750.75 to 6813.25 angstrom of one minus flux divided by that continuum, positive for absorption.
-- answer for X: -1.28 angstrom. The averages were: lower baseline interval 31.4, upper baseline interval 30.8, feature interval 31.9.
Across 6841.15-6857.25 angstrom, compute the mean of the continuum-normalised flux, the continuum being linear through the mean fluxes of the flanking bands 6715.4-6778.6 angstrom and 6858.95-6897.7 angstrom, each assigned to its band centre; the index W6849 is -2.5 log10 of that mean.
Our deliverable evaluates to 0.00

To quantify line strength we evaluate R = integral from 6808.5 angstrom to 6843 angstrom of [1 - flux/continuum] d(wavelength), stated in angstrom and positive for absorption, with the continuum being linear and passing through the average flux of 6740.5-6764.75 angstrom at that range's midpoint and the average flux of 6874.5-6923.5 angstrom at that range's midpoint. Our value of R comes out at -0.4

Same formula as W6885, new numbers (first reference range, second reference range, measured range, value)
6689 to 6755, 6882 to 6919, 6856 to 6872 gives 0.0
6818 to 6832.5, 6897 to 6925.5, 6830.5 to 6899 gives 0.5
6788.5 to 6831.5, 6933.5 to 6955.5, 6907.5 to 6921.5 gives 0.1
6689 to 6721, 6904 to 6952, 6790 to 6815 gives -0.6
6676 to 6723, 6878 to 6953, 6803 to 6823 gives -0.5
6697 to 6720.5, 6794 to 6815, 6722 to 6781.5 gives 0.5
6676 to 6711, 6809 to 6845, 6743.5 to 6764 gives 0.0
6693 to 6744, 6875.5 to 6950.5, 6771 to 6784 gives -0.3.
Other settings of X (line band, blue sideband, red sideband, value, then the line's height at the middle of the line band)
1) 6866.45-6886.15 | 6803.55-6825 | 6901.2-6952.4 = 0.45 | 31.4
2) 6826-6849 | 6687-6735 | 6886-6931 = -0.09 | 31.1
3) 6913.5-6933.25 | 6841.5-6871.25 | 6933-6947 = 0.10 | 30.9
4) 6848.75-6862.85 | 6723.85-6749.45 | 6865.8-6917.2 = 0.31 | 30.9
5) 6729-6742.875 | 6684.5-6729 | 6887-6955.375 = 0.00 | 31.6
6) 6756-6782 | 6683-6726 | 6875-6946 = -0.45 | 31.4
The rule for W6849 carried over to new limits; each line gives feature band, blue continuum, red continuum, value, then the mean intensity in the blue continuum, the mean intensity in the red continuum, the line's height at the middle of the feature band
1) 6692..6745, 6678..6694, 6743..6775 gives 0.01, 32.1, 31.5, 31.8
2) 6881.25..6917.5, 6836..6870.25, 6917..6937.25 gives 0.01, 30.9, 30.8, 30.9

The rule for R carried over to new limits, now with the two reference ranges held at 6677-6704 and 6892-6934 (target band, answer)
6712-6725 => 0.1 angstrom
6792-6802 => -0.3 angstrom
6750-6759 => -0.1 angstrom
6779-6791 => -0.1 angstrom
